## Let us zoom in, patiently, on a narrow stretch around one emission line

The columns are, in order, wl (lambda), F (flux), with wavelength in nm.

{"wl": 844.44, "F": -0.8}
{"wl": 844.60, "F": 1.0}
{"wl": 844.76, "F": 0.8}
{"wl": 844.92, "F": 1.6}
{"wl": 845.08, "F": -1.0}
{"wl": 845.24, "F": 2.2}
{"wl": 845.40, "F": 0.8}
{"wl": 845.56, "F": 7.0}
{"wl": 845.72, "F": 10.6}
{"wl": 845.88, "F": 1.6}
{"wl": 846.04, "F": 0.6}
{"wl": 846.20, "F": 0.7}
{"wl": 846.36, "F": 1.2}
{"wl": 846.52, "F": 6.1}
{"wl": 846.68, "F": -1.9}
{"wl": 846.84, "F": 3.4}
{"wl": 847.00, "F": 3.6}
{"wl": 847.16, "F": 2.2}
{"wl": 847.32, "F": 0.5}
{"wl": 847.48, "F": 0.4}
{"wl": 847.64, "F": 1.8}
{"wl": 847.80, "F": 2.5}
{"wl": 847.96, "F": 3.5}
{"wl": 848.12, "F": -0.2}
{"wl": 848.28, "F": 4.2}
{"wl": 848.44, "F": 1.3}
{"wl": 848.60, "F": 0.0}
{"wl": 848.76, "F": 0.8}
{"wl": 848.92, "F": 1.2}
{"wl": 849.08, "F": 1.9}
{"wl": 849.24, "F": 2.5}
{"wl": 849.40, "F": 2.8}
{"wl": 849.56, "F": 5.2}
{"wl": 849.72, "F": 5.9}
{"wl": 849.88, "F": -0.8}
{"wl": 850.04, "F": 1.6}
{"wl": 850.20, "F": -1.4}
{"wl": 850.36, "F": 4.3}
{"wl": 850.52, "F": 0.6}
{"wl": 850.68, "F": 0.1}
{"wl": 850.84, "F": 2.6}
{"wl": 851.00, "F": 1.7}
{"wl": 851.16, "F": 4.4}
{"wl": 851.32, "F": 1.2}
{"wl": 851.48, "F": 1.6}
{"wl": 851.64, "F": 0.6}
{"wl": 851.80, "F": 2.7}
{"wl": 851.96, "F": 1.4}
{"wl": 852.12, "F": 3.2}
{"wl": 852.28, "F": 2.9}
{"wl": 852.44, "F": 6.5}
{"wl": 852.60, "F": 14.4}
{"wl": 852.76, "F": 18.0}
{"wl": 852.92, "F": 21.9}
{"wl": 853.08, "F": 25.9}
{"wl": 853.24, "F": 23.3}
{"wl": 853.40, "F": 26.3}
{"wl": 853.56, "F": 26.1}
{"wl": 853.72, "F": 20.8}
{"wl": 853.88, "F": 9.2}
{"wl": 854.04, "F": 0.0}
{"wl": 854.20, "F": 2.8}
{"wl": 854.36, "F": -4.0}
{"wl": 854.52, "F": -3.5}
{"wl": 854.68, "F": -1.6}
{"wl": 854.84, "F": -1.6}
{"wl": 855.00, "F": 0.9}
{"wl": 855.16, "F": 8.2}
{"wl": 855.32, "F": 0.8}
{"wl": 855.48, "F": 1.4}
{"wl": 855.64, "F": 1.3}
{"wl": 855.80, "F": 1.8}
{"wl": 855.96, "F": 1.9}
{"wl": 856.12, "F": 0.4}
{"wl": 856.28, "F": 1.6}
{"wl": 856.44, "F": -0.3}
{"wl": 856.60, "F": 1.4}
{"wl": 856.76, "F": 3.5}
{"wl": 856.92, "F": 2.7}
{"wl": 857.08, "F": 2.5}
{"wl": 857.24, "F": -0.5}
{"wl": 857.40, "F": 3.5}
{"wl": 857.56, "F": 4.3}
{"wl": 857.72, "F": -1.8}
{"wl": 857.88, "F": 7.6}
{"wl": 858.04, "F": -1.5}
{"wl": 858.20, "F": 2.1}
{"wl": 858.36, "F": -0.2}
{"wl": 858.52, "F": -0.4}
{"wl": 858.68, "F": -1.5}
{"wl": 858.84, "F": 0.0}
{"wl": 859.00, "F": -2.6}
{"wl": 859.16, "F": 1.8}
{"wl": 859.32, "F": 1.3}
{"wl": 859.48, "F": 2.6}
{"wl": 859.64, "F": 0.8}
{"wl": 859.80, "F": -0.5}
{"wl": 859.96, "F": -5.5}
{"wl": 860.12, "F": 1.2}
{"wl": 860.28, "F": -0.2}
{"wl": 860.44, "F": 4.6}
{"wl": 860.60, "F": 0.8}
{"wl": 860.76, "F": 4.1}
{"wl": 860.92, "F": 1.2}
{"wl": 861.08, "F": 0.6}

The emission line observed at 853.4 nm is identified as [O II]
